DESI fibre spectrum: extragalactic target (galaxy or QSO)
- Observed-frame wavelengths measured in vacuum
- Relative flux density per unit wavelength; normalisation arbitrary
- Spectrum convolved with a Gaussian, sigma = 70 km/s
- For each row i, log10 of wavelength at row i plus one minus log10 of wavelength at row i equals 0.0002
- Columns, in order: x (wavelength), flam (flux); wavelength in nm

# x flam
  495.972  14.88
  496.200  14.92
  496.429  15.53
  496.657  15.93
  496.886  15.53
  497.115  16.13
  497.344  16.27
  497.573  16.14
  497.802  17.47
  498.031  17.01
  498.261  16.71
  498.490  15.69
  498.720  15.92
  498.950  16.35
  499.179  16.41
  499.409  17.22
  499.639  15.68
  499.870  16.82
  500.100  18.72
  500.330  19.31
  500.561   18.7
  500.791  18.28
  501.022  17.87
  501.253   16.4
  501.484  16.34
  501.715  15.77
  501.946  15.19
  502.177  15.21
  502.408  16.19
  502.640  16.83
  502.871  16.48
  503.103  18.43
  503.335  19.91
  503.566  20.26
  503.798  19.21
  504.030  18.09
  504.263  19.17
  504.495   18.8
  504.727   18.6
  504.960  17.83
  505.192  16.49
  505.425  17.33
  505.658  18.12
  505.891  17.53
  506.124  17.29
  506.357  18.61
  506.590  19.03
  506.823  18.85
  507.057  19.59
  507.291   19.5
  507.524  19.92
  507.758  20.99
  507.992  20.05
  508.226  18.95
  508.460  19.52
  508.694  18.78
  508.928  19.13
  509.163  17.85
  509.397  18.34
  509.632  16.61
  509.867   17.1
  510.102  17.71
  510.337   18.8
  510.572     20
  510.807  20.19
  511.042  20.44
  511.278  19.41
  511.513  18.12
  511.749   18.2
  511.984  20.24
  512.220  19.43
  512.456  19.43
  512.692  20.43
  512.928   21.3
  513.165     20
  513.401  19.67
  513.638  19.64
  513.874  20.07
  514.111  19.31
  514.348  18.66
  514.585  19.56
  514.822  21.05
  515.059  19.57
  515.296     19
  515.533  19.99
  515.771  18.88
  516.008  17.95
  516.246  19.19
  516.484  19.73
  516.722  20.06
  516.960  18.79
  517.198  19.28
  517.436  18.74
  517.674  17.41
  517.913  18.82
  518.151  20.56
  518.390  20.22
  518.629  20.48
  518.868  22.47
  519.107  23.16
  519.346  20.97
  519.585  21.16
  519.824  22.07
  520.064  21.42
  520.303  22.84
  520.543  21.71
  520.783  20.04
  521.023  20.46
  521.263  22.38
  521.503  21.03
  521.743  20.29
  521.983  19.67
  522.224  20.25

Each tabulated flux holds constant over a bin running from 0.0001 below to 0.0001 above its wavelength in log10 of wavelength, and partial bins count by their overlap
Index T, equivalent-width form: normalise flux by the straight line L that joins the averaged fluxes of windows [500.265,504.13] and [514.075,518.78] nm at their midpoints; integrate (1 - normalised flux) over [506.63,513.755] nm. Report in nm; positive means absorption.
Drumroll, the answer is -0.27 nm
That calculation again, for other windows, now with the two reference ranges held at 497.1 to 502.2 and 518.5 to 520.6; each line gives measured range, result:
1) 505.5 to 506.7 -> 0.022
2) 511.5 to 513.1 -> 0.023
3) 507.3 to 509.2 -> -0.051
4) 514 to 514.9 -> 0.041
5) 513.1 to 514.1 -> 0.026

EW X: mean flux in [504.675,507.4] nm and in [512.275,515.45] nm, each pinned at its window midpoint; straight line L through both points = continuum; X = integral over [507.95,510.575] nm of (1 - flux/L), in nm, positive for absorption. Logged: 0.06 nm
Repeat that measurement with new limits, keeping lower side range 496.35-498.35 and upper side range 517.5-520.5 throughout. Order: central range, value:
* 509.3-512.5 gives 0.06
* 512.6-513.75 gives -0.03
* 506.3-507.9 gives -0.10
